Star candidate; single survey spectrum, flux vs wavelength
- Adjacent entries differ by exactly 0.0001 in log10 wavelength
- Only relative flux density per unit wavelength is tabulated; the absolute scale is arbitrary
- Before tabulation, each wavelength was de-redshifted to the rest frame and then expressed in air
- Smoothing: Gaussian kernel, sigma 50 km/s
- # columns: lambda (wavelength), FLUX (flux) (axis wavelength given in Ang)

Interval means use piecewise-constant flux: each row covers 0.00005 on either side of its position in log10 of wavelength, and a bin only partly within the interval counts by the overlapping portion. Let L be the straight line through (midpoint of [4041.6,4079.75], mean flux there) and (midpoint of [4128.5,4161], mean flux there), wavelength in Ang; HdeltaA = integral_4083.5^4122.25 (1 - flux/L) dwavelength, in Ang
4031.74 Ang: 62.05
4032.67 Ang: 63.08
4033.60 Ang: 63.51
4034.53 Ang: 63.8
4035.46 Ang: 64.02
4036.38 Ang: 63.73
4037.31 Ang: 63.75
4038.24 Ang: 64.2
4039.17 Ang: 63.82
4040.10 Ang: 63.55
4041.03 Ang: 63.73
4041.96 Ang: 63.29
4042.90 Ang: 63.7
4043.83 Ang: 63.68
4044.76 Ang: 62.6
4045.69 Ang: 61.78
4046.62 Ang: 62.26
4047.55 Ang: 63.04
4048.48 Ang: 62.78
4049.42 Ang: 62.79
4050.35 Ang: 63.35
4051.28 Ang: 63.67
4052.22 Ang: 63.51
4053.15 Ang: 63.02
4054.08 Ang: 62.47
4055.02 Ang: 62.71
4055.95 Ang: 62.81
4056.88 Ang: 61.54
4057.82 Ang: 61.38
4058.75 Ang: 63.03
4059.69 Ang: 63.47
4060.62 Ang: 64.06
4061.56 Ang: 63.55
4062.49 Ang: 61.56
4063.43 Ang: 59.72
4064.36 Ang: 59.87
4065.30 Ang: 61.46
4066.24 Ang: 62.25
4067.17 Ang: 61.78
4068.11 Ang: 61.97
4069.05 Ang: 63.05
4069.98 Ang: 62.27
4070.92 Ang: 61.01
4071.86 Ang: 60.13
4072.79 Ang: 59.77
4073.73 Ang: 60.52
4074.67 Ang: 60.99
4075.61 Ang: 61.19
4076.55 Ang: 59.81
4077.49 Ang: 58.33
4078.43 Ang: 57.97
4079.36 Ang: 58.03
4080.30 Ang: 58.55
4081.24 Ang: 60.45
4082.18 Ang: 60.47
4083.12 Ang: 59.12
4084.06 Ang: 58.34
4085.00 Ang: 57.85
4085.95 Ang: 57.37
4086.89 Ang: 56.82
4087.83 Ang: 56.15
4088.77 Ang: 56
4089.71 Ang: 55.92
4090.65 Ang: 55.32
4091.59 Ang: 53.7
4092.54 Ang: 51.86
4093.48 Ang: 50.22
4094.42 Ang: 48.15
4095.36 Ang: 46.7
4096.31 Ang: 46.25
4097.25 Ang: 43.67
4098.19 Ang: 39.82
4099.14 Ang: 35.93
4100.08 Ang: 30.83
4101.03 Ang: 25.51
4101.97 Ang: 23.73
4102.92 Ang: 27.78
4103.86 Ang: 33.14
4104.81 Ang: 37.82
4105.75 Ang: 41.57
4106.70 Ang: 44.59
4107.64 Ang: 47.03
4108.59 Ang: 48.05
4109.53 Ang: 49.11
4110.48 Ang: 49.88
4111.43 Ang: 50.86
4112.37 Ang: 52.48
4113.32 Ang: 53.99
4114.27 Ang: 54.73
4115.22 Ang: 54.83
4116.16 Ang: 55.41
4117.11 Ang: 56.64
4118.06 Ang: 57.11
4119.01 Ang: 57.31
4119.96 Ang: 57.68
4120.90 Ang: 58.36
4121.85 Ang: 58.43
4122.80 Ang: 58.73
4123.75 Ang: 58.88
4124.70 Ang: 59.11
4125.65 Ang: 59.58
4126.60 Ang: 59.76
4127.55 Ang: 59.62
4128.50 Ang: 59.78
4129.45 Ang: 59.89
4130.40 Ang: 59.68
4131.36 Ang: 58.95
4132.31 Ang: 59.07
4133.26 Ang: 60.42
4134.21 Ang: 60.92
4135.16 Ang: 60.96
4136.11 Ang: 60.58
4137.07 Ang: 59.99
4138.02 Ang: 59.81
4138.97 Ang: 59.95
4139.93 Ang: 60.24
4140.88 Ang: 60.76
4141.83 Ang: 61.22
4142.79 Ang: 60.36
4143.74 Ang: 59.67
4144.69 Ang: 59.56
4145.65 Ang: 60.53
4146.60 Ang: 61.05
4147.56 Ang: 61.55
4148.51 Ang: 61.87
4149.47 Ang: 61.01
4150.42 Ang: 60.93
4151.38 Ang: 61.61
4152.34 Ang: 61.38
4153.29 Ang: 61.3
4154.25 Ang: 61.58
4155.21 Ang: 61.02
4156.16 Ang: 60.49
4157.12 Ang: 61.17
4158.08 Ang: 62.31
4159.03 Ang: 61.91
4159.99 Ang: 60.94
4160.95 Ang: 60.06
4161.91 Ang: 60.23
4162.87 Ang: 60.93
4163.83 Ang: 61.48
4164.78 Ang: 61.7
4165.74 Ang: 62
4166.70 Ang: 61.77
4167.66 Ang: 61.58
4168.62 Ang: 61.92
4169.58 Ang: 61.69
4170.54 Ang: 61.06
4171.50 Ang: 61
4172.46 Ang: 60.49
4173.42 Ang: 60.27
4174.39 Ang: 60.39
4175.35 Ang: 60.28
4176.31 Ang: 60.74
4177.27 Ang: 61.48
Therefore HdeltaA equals 7.9 Ang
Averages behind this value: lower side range 61.9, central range 48.7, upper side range 60.7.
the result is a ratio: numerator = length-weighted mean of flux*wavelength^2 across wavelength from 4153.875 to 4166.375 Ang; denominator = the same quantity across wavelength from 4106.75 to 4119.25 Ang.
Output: 1.2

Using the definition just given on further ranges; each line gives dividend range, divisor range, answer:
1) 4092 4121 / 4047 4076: 0.76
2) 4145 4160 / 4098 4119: 1.41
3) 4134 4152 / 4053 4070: 1.01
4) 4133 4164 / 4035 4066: 1.02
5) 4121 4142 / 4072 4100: 1.12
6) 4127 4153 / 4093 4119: 1.37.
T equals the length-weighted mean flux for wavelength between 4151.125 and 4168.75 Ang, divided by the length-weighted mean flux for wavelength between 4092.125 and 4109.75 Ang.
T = 1.5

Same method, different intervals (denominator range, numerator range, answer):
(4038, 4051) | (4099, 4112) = 0.62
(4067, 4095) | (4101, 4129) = 0.88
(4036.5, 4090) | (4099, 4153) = 0.89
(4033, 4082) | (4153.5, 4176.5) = 0.98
